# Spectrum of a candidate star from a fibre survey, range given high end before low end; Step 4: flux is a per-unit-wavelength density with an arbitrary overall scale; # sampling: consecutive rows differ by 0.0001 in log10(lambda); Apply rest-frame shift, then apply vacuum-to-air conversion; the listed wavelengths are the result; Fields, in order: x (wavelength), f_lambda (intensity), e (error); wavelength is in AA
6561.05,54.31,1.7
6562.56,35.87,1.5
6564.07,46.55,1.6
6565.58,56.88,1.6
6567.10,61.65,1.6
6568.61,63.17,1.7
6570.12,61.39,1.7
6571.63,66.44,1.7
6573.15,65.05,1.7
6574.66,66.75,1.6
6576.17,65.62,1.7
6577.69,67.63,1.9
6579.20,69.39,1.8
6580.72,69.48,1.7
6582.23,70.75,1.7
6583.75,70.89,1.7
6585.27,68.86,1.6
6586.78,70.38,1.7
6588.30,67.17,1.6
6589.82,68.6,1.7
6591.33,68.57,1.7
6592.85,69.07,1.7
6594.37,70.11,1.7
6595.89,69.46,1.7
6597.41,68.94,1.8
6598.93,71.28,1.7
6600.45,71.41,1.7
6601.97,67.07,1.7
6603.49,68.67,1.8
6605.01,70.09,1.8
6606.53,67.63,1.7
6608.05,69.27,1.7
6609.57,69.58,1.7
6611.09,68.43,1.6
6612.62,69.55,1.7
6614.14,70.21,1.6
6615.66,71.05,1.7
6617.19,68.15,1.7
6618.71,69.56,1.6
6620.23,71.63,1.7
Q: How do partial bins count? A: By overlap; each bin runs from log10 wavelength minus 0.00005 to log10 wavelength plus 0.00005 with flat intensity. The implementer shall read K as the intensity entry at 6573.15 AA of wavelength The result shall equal 65.05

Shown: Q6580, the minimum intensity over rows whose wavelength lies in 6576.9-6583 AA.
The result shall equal 67.63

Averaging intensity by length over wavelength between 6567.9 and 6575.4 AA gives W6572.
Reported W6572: 64.6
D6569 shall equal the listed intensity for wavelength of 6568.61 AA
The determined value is 63.17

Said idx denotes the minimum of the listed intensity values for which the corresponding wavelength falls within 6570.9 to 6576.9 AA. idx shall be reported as 65.05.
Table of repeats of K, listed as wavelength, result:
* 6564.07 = 46.55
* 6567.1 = 61.65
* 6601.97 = 67.07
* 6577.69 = 67.63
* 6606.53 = 67.63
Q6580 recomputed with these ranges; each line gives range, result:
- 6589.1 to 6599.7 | 68.57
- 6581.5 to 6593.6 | 67.17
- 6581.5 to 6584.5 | 70.75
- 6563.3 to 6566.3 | 46.55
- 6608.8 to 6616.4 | 68.43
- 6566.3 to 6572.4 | 61.39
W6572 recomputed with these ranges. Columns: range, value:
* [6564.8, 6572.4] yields 61.8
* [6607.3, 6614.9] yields 69.4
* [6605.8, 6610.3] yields 68.9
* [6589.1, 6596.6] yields 69.2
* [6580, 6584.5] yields 70.4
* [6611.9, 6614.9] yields 70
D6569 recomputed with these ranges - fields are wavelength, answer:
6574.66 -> 66.75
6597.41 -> 68.94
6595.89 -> 69.46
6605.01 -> 70.09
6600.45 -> 71.41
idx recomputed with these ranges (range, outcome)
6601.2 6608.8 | 67.07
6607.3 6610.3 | 69.27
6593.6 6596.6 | 69.46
